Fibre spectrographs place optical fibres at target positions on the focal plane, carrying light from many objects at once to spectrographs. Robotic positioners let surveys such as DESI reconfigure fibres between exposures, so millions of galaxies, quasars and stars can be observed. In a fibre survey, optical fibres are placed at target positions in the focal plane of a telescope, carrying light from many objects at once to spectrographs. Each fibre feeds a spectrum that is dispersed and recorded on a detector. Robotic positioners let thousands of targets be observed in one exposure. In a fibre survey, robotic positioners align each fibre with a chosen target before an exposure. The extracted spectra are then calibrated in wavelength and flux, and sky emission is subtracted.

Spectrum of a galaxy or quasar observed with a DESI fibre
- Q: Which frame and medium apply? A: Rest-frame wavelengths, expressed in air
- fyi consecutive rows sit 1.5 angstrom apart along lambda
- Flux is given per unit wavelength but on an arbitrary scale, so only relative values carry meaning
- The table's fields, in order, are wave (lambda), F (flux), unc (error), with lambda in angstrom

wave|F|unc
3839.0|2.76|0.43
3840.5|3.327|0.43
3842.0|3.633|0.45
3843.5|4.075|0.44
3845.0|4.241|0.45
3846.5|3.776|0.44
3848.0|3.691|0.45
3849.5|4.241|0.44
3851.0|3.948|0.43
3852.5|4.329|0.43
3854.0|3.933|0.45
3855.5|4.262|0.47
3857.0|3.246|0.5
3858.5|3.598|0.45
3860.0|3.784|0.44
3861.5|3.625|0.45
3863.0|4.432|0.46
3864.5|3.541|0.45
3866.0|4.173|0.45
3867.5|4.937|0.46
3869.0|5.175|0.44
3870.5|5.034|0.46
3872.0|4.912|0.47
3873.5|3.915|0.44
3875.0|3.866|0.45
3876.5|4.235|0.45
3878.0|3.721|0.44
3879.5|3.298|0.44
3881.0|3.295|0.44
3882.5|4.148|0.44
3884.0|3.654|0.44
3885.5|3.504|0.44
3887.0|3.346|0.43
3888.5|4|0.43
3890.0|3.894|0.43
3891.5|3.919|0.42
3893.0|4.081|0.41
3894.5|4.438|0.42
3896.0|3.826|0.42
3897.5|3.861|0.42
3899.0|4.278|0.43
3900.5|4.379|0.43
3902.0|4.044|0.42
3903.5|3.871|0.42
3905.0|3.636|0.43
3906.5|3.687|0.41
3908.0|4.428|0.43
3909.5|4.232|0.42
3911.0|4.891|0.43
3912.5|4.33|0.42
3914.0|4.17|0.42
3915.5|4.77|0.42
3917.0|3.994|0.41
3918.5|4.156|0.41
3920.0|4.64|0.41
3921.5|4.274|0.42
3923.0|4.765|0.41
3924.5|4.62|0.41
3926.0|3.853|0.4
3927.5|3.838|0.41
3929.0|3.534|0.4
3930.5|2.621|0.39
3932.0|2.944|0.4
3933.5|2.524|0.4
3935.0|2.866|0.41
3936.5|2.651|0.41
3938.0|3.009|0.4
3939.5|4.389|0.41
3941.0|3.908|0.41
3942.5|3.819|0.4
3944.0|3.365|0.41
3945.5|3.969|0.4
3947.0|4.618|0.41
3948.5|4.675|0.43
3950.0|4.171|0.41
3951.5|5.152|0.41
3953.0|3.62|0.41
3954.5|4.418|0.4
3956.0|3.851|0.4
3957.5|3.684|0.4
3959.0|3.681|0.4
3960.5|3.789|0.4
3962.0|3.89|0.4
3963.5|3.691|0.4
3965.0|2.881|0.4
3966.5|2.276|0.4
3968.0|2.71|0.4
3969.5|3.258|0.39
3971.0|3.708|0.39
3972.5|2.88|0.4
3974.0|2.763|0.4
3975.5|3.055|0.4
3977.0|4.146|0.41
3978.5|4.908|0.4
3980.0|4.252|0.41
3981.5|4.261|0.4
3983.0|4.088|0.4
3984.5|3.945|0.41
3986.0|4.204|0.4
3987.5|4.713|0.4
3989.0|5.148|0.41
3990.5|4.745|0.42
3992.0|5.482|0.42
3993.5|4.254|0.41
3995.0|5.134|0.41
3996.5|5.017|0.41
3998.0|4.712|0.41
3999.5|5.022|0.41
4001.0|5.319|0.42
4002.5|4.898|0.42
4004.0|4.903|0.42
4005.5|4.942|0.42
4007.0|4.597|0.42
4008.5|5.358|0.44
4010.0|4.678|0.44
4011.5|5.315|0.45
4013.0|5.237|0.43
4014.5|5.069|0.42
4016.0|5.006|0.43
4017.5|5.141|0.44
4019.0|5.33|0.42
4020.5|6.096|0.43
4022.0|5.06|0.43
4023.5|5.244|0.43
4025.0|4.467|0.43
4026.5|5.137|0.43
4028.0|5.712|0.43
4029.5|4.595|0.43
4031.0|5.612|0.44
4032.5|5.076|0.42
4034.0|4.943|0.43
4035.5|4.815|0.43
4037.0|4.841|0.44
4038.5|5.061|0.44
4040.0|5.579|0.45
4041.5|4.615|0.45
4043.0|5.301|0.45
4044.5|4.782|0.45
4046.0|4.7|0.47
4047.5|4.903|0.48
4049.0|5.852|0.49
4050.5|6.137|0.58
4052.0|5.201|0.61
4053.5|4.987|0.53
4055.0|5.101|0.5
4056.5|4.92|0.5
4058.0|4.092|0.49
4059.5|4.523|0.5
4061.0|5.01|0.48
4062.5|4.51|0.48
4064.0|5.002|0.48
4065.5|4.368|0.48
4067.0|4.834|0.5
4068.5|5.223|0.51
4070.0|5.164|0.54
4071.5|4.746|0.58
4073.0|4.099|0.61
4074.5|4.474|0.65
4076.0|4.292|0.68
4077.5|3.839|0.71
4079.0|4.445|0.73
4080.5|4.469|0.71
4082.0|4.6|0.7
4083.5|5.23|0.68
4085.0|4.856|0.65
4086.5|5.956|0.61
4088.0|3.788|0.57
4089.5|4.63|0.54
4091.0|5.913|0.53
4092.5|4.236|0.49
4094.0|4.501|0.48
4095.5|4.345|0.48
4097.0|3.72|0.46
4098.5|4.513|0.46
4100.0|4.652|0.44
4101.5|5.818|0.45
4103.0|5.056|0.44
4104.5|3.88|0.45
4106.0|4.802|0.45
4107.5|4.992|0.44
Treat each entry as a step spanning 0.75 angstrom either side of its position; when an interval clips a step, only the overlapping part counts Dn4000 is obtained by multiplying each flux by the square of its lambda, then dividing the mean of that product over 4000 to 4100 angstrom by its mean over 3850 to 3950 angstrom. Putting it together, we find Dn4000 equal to 1.33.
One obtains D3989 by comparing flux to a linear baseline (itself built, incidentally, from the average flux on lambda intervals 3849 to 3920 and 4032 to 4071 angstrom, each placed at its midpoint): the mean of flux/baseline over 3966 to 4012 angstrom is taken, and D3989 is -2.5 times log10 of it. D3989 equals 0.07 mag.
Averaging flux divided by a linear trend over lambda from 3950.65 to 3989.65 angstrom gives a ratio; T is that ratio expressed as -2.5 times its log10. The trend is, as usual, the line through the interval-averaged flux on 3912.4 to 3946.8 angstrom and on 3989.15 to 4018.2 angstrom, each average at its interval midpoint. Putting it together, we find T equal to 0.17 mag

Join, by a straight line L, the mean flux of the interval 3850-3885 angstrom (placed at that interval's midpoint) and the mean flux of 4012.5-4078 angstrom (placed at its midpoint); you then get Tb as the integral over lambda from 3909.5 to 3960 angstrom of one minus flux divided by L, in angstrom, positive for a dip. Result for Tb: 5.2 angstrom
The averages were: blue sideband 4.04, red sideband 4.97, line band 3.94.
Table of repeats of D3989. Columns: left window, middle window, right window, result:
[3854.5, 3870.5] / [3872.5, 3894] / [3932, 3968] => 0.06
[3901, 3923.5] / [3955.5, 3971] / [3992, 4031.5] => 0.35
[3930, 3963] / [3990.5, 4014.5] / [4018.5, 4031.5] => -0.04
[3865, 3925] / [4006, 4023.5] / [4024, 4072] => -0.08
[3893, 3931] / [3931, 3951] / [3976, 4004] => 0.20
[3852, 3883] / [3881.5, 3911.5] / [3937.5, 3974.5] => -0.01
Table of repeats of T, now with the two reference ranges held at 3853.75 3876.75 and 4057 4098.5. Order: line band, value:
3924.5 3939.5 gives 0.312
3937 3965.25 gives 0.110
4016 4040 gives -0.143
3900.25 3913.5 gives 0.026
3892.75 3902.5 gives 0.027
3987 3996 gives -0.112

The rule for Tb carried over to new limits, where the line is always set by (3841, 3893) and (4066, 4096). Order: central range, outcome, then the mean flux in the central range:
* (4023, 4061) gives -4.1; 5.05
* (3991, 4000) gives -1.1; 4.93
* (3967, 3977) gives 2.8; 3.12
